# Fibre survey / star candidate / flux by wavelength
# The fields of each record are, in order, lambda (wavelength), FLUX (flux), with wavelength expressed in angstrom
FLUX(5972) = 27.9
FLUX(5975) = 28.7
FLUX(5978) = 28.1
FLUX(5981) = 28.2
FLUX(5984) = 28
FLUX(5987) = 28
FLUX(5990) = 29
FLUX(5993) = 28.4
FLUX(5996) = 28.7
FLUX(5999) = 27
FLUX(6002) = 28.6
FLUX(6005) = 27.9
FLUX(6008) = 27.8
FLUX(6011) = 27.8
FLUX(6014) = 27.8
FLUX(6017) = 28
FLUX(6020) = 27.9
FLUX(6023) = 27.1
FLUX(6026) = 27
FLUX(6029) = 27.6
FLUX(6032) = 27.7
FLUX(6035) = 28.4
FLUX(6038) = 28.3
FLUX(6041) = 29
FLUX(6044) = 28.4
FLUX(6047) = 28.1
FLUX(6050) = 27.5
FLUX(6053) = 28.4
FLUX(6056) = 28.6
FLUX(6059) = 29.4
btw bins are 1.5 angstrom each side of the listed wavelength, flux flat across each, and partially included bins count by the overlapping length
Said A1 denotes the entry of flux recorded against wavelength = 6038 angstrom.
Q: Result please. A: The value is 28.3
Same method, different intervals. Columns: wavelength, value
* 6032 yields 27.7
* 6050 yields 27.5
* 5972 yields 27.9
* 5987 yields 28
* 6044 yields 28.4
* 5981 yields 28.2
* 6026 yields 27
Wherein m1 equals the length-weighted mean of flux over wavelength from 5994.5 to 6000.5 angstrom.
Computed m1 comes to 27.8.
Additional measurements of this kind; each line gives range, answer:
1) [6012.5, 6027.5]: 27.6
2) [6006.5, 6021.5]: 27.9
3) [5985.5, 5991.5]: 28.5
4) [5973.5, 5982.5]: 28.3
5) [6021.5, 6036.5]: 27.6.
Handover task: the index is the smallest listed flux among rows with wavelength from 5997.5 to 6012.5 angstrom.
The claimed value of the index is 27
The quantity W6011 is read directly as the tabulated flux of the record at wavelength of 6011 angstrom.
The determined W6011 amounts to 27.8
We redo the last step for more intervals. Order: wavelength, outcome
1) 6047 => 28.1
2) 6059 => 29.4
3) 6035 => 28.4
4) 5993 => 28.4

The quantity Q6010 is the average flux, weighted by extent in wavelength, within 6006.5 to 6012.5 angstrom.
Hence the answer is 27.8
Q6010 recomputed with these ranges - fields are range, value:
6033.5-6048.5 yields 28.4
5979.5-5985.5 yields 28.1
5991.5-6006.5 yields 28.1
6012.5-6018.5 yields 27.9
